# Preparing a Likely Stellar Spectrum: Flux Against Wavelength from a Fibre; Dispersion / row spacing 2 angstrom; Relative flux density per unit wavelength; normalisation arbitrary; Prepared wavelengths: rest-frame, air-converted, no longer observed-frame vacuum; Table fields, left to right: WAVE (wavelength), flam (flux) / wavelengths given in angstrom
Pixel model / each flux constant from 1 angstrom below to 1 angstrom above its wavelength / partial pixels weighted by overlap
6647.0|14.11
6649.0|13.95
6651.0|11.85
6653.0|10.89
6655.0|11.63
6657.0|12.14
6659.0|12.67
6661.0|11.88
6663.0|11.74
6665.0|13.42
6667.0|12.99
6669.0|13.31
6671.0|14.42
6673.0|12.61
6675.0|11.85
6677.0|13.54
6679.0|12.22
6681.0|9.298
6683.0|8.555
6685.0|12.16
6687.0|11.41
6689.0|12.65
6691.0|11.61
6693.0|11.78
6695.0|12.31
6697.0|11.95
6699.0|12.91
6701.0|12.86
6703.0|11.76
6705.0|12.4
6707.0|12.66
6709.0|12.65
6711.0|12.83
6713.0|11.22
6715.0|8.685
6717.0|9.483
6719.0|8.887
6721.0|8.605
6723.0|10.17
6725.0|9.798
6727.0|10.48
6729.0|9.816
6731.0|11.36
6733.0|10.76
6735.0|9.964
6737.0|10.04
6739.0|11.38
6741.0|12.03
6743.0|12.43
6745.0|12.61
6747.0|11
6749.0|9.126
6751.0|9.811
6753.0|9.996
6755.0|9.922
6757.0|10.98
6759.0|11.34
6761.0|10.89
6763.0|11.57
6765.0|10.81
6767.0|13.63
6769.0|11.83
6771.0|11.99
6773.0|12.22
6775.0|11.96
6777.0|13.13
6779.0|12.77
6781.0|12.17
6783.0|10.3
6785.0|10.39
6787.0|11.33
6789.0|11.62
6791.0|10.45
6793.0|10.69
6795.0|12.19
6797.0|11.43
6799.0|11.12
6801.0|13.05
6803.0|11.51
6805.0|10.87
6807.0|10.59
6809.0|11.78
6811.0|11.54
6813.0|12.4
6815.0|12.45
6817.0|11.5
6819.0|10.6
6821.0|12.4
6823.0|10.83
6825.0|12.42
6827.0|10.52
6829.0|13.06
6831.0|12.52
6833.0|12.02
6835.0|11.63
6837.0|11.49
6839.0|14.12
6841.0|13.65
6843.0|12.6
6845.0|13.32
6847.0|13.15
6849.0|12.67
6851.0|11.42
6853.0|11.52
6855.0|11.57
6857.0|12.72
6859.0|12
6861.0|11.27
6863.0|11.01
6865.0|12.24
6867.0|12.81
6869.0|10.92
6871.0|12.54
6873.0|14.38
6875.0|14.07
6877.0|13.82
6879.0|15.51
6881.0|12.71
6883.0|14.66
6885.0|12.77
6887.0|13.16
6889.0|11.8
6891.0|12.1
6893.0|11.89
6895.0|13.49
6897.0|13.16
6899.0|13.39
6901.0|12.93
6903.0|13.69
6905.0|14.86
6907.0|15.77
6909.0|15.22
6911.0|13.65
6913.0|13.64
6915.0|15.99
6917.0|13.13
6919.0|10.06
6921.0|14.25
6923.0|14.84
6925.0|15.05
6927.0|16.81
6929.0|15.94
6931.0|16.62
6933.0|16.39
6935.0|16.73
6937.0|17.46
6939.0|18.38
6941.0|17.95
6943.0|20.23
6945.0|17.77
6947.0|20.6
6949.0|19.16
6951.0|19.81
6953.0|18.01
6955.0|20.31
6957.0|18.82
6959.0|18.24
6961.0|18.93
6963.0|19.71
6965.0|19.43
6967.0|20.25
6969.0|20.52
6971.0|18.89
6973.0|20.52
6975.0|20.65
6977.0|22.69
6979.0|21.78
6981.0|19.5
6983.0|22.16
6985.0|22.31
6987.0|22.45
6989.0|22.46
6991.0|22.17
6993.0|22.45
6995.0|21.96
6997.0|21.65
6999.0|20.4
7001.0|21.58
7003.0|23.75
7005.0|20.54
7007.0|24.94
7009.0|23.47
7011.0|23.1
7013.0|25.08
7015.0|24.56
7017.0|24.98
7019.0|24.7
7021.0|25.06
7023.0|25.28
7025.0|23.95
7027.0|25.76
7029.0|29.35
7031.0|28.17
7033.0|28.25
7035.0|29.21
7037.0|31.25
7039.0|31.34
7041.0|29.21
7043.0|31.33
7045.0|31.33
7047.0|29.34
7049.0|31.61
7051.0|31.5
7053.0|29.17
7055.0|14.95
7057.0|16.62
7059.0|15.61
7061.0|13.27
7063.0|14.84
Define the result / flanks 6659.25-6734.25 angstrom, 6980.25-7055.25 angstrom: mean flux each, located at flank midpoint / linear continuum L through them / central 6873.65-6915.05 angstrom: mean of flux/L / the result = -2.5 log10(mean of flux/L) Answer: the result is 0.42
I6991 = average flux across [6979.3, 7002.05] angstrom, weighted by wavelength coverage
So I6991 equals 21.7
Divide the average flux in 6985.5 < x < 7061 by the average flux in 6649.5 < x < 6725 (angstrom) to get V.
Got 2.1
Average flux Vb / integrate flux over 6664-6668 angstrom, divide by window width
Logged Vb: 13.2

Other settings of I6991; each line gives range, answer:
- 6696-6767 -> 11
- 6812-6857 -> 12.2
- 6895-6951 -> 15.7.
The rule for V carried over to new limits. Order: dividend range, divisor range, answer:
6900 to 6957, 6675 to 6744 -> 1.46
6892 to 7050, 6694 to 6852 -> 1.80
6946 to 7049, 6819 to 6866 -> 1.93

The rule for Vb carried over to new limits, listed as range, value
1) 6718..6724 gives 9.22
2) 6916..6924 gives 13.1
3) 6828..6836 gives 12.3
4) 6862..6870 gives 11.7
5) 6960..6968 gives 19.6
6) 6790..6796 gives 11.1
